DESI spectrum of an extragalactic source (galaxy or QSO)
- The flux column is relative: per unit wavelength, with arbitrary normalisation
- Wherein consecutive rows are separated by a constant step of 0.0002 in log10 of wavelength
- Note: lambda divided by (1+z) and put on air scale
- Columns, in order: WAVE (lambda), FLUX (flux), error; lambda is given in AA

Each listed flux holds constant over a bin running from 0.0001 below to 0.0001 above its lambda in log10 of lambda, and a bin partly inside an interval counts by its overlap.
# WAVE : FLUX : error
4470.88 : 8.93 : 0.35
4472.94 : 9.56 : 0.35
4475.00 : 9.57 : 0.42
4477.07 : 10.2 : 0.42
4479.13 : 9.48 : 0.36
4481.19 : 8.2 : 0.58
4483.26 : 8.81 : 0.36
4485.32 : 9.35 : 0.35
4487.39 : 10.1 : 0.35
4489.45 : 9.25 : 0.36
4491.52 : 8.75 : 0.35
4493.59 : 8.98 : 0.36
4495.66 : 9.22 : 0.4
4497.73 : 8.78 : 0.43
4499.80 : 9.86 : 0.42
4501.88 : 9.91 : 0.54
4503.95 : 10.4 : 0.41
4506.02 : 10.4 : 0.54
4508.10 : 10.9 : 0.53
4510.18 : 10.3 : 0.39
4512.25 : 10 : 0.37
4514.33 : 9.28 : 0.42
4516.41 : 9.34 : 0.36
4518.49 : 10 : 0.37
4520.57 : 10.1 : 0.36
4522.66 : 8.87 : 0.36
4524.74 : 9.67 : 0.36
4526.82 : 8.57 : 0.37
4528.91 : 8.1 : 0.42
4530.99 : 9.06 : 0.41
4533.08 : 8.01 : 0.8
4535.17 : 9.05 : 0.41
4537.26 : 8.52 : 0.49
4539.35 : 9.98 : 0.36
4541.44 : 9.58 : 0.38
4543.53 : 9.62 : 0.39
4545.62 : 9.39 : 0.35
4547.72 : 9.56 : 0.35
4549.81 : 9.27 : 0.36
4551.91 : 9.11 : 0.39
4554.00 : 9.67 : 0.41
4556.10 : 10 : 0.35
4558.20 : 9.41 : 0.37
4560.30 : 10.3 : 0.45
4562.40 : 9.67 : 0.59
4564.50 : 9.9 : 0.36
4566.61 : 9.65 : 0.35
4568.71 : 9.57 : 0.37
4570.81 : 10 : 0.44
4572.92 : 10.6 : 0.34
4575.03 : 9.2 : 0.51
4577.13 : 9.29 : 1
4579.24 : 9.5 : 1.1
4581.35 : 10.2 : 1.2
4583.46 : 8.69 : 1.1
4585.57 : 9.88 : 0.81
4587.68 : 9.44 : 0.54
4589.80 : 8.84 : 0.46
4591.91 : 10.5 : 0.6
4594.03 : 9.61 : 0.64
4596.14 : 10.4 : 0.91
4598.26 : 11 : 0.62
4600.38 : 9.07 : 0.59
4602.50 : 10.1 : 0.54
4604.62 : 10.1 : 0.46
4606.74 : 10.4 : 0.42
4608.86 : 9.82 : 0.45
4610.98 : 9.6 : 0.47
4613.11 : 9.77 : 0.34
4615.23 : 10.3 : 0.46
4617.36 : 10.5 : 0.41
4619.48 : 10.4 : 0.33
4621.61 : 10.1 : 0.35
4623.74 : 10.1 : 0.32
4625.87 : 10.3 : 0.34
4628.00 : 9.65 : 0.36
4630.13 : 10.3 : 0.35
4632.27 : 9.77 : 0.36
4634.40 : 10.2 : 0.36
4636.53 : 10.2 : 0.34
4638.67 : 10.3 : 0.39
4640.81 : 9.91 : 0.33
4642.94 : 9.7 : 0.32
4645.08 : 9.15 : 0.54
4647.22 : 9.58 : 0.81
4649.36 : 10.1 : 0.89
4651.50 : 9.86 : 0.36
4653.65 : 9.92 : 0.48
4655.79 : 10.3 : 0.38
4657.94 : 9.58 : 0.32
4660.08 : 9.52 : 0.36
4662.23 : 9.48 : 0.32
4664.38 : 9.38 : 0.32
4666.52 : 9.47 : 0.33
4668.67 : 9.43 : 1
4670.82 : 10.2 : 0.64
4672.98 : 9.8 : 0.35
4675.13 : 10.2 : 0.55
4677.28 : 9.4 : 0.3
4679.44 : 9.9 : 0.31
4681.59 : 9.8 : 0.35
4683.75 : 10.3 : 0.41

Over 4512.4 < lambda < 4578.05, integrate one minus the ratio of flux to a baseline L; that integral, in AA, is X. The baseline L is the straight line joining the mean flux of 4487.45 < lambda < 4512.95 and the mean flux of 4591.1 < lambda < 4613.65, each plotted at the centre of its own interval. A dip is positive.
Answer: 2.9 AA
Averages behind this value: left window 9.74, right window 10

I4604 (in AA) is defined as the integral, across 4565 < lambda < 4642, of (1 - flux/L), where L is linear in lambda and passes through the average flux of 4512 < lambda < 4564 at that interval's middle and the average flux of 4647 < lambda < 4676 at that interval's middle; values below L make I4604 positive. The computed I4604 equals -2.8 AA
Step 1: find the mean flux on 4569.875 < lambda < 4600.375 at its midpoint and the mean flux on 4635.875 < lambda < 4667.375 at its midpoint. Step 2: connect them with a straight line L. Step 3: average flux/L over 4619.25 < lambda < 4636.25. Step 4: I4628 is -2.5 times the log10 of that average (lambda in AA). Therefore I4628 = -0.04 mag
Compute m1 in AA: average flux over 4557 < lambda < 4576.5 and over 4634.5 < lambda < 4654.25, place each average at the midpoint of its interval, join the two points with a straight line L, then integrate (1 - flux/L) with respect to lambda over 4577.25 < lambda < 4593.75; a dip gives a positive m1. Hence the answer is 0.43 AA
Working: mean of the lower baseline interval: 9.8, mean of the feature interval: 9.56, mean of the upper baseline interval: 9.87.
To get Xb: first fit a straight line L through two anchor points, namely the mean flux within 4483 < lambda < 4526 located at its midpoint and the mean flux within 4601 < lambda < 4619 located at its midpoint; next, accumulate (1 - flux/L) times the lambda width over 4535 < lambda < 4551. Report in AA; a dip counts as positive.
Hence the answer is 0.7 AA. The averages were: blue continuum 9.64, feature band 9.39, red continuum 10.1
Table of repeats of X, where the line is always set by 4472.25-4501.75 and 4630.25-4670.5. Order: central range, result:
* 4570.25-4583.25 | -0.2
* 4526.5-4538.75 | 1.1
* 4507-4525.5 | -0.9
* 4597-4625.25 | -1.3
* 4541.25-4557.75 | 0.0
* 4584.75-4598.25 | -0.4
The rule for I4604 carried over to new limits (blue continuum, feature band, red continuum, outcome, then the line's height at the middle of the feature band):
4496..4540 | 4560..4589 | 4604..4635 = 0.4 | 9.81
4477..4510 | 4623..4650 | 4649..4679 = -0.6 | 9.72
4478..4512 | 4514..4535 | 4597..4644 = 1.3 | 9.68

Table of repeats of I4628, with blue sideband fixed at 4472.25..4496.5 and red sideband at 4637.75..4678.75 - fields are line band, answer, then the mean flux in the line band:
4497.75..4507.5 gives -0.08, 10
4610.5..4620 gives -0.05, 10.1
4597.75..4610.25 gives -0.05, 10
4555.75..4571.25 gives -0.03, 9.8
